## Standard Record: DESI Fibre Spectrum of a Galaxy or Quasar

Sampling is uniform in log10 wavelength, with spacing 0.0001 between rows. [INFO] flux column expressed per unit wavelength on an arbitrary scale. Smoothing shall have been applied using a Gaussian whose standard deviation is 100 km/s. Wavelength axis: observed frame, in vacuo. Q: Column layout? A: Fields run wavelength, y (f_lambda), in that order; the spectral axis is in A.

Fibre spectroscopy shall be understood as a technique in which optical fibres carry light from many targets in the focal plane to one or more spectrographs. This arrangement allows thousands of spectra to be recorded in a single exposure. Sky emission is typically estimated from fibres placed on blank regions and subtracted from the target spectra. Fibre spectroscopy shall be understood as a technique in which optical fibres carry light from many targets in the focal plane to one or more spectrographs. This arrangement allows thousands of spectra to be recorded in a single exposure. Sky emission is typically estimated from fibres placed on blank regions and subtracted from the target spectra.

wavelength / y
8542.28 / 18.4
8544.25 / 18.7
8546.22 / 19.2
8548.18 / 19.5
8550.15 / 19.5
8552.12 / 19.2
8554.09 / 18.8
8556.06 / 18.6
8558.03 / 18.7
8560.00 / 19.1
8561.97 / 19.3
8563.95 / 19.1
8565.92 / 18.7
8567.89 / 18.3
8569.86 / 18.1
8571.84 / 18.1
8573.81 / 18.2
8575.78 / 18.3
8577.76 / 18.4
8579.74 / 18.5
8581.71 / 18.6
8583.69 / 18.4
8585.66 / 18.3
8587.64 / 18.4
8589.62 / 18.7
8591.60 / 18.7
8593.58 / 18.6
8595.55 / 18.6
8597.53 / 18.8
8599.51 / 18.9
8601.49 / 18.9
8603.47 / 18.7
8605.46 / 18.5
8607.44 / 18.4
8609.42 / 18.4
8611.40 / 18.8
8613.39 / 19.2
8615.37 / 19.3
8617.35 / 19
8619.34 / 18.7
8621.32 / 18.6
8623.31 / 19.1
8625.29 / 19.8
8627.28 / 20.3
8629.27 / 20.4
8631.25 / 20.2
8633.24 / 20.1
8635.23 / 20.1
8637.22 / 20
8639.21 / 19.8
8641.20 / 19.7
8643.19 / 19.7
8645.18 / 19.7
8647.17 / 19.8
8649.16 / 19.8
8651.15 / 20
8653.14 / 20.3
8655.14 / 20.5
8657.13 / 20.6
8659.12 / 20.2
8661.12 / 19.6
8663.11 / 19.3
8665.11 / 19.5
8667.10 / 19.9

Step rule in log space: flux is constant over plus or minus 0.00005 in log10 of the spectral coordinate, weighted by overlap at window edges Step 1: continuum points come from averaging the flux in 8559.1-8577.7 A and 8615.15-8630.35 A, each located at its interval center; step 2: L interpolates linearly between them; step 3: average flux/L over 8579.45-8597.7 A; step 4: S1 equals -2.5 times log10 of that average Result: 0.02 mag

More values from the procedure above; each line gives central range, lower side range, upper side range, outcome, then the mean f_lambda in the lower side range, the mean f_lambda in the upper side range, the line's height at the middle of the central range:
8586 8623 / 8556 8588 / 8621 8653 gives 0.03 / 18.5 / 19.9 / 19.2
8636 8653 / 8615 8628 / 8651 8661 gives 0.00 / 19.2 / 20.3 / 19.9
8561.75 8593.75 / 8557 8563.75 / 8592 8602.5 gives 0.02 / 19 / 18.8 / 18.9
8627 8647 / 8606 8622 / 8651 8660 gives -0.02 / 18.8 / 20.4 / 19.7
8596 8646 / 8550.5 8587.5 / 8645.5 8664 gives 0.01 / 18.6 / 20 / 19.5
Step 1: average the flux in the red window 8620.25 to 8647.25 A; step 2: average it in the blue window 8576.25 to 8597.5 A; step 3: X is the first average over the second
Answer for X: 1.07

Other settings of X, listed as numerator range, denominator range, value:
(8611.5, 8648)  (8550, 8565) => 1.03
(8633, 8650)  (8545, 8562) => 1.04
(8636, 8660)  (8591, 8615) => 1.07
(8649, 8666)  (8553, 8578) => 1.07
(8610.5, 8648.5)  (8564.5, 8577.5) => 1.07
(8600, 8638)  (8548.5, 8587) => 1.03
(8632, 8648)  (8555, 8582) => 1.07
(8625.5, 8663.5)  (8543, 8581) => 1.07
